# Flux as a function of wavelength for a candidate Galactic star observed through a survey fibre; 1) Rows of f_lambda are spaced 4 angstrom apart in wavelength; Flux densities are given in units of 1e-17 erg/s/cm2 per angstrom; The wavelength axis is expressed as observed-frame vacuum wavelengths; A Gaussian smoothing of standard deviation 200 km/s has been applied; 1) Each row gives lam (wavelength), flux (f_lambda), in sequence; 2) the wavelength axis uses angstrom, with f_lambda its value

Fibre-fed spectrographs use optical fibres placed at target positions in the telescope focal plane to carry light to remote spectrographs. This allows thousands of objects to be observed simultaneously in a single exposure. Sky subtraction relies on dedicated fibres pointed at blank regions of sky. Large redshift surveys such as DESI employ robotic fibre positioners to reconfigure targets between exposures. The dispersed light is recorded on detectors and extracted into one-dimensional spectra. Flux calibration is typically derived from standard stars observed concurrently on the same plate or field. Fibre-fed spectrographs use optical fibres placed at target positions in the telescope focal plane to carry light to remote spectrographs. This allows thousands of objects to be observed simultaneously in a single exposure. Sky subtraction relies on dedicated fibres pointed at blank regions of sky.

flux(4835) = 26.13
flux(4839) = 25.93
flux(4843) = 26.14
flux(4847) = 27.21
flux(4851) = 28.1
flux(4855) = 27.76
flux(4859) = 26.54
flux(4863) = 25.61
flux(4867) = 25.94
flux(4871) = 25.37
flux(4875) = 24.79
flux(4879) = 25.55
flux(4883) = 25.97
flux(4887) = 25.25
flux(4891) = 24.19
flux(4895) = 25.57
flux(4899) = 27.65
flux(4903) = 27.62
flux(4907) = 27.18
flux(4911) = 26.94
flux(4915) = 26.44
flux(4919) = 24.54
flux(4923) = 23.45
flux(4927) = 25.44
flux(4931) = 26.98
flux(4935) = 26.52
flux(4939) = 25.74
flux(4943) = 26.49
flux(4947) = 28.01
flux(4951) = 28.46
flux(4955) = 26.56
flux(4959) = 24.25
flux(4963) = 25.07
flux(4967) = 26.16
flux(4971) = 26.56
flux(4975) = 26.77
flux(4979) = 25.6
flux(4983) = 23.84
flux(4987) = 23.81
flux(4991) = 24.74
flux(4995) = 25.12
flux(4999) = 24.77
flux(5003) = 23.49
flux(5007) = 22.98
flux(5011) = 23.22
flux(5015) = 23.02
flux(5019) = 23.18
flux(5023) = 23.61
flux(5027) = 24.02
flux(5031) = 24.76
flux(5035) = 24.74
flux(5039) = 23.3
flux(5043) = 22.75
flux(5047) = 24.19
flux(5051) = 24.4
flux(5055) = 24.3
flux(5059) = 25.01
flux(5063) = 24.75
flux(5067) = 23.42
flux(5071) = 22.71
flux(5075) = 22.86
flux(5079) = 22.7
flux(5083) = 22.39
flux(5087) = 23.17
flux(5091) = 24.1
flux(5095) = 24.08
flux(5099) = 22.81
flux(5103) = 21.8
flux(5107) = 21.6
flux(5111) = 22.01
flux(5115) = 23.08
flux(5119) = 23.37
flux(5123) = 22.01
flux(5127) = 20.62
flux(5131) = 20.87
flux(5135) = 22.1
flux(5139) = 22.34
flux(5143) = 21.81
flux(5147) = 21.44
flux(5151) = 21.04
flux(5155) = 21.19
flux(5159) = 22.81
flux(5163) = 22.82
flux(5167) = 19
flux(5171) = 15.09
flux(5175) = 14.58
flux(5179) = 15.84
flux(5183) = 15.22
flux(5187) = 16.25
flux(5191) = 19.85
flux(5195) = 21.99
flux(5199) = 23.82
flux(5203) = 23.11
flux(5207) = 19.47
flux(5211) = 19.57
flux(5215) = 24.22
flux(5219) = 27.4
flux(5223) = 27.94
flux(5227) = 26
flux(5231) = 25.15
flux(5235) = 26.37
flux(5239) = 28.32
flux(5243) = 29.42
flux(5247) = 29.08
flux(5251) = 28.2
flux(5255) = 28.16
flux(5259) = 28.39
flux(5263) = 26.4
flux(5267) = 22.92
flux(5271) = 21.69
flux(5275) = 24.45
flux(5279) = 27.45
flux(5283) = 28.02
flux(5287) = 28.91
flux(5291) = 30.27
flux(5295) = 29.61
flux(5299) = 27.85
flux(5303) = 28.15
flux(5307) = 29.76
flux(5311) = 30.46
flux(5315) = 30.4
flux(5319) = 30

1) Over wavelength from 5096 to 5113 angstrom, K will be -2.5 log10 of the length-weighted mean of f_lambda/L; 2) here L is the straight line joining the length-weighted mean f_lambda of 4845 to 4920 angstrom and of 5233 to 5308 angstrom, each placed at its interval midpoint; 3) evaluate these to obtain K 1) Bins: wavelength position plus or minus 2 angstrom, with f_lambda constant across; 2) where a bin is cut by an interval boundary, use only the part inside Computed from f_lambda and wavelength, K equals 0.21 mag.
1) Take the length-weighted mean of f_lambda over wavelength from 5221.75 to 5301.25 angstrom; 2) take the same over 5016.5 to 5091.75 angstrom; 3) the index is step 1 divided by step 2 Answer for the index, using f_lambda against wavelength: 1.1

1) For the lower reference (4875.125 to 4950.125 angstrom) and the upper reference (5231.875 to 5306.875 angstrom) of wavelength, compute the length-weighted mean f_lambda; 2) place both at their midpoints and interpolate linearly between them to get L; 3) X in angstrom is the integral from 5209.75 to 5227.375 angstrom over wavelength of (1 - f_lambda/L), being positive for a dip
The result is 1.4 angstrom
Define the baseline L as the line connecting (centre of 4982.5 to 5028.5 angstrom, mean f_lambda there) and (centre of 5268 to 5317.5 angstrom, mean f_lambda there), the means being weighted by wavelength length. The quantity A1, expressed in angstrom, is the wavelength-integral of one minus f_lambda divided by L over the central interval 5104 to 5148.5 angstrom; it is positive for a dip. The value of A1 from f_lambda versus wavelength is 6.3 angstrom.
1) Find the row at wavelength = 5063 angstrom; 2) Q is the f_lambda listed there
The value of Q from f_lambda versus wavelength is 24.75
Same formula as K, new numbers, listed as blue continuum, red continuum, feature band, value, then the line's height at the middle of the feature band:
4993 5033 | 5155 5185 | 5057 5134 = -0.098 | 20.8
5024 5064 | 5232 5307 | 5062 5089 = 0.071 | 24.6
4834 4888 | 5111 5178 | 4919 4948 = -0.047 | 24.8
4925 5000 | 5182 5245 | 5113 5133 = 0.111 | 24.4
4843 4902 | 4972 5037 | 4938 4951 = -0.082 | 25.1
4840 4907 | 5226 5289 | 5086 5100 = 0.128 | 26.6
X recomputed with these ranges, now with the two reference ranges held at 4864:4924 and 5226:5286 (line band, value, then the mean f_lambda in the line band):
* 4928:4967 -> -0.72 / 26.4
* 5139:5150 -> 1.97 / 21.7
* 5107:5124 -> 2.47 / 22.5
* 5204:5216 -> 2.53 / 21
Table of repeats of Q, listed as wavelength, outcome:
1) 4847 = 27.21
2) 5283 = 28.02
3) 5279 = 27.45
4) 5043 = 22.75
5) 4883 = 25.97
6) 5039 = 23.3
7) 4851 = 28.1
